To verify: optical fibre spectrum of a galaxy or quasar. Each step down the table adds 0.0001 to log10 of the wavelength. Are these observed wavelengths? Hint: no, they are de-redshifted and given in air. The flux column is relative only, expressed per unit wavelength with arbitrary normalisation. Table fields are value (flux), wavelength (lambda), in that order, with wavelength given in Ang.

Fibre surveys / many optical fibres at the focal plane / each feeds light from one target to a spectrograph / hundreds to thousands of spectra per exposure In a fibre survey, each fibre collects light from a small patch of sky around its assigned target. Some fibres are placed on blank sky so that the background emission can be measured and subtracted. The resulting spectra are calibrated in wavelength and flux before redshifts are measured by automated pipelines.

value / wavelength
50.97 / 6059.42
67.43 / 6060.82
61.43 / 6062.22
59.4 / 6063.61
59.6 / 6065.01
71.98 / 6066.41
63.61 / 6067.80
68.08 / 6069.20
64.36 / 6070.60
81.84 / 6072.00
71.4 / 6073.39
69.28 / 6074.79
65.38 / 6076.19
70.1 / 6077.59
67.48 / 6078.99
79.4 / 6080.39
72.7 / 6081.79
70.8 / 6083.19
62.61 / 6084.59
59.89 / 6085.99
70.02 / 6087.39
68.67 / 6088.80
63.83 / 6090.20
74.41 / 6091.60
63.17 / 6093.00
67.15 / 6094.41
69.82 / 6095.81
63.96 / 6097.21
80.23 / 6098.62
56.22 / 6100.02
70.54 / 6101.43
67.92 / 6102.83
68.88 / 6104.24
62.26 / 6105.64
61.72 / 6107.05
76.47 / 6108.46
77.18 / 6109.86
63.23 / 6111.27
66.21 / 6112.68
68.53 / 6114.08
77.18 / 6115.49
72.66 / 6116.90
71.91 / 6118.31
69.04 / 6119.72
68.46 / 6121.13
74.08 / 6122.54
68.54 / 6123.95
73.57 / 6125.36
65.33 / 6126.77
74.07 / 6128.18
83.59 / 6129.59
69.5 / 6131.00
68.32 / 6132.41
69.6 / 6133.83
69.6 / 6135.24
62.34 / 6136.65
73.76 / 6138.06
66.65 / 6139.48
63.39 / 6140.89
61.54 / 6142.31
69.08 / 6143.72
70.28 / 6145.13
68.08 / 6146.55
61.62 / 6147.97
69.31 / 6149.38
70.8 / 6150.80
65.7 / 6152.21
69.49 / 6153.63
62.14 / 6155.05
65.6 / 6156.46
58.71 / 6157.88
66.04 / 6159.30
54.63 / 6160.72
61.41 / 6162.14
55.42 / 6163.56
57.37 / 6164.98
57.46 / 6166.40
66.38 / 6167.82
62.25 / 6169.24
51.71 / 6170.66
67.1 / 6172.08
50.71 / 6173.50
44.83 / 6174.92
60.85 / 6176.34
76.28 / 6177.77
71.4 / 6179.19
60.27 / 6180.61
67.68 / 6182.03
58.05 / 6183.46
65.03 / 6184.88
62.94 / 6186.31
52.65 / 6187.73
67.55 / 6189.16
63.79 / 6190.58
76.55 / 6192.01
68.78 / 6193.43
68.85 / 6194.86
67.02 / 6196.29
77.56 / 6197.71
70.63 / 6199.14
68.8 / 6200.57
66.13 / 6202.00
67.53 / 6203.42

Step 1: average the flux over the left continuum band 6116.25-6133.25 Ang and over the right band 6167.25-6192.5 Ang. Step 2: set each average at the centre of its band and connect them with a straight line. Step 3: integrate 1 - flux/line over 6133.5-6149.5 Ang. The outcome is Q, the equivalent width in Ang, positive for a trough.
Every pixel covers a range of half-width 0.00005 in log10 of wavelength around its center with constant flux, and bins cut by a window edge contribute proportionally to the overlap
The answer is 0.4 Ang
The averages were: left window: 71.6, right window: 62.4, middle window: 67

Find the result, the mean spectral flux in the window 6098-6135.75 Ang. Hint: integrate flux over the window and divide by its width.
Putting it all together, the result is 70.2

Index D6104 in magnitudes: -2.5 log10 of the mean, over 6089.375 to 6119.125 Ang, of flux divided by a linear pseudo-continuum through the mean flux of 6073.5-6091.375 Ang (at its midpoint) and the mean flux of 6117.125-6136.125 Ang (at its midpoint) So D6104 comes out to 0.02 mag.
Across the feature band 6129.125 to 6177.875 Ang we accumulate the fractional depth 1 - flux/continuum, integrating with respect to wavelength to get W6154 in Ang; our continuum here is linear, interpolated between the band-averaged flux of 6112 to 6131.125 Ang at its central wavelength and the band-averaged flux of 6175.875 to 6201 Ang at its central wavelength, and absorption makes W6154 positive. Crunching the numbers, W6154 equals 3.8 Ang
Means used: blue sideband 71.7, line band 64.1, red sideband 67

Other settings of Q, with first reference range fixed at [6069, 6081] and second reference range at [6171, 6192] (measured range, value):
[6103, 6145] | -1.62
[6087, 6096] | 0.20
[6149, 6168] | 0.46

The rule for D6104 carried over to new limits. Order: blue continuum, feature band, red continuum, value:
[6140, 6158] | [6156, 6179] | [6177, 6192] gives 0.10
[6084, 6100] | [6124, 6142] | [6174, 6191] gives -0.08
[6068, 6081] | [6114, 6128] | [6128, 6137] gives 0.00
